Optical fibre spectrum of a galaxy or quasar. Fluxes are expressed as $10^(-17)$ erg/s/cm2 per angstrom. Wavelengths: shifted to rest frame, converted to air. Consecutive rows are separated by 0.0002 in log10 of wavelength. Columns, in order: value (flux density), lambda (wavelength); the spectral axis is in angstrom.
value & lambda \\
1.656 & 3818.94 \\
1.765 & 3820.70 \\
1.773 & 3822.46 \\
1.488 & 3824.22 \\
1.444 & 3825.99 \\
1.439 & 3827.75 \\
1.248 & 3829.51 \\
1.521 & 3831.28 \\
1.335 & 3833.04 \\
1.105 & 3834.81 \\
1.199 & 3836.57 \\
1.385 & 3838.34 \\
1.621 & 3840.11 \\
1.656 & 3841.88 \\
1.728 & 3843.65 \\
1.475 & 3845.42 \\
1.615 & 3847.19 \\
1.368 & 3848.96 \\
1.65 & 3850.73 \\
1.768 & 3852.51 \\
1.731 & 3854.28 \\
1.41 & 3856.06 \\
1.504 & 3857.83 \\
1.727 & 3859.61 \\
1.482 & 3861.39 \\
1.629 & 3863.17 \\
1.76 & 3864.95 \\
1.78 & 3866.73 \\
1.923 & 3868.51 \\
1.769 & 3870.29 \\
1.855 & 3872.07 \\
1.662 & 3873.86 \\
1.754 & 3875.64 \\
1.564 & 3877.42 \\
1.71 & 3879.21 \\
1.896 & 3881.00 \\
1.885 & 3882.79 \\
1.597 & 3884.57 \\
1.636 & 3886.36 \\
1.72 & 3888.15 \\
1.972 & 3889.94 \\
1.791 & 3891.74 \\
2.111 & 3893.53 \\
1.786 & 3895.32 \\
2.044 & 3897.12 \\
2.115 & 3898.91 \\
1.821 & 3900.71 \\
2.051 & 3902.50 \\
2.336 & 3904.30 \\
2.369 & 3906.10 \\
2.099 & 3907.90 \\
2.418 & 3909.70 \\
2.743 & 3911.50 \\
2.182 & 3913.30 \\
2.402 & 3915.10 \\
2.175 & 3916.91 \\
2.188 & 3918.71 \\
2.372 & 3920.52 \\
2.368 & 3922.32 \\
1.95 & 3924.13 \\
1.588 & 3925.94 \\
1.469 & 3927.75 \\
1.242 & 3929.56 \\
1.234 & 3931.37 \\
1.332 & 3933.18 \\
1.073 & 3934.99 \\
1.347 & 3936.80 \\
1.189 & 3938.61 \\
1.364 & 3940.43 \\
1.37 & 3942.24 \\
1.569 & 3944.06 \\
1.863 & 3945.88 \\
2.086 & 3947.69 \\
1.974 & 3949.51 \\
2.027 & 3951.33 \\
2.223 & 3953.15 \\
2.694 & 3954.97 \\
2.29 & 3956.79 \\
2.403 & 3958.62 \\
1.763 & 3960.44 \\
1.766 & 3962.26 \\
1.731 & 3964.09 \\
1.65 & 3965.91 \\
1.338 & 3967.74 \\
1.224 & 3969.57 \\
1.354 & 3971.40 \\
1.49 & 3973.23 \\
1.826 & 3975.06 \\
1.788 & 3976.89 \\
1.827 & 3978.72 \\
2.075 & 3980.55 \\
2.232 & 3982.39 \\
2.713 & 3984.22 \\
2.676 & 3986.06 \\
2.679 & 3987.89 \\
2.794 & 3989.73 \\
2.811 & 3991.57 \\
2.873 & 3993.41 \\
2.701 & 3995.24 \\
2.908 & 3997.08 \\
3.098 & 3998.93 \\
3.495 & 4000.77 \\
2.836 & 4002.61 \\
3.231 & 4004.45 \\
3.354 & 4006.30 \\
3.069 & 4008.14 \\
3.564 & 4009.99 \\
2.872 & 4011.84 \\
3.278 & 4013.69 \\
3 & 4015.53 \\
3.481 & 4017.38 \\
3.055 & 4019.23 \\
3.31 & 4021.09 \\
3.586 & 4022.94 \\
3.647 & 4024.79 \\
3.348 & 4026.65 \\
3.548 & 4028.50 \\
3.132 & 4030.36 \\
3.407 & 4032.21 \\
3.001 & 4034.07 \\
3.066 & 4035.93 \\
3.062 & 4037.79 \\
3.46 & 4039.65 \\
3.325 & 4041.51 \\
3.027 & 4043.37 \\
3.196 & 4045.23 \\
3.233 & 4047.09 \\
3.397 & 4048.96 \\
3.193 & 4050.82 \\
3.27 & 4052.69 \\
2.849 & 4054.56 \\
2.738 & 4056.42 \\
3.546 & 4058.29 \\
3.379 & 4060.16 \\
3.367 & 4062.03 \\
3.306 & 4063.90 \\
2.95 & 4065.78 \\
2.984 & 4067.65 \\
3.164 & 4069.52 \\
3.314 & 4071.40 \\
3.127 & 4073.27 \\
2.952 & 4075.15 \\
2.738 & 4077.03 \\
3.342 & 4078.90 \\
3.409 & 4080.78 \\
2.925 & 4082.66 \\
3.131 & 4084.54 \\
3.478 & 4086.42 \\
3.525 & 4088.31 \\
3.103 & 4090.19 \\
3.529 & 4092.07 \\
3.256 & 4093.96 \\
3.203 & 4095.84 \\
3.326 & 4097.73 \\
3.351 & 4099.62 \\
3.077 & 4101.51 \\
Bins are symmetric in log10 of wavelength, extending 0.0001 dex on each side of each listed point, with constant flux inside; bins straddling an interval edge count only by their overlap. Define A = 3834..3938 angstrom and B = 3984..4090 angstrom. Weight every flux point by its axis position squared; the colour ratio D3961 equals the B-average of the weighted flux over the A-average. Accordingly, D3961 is 1.9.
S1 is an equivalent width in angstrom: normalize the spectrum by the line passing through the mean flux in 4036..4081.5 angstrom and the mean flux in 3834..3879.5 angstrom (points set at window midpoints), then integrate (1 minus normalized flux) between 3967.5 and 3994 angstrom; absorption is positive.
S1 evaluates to 4.7 angstrom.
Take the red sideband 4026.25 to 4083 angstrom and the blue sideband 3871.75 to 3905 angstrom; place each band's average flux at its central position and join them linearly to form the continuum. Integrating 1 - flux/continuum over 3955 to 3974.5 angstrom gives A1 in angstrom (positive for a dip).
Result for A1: 5.6 angstrom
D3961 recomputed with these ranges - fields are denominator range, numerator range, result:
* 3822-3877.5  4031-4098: 2.27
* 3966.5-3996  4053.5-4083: 1.53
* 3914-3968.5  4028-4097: 1.89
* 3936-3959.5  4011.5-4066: 1.80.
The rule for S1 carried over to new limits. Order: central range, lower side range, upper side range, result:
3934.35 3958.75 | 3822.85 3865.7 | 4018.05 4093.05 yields 5.7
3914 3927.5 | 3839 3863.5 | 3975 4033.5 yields 0.6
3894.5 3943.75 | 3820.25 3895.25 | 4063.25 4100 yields 4.1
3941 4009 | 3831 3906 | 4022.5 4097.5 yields 8.3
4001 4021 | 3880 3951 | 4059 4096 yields -4.0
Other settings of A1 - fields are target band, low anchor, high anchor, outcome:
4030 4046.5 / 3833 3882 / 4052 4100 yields -1.5 angstrom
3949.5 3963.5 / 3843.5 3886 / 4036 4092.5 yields 1.4 angstrom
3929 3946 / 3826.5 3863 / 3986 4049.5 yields 7.5 angstrom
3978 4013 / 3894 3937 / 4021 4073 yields -1.2 angstrom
